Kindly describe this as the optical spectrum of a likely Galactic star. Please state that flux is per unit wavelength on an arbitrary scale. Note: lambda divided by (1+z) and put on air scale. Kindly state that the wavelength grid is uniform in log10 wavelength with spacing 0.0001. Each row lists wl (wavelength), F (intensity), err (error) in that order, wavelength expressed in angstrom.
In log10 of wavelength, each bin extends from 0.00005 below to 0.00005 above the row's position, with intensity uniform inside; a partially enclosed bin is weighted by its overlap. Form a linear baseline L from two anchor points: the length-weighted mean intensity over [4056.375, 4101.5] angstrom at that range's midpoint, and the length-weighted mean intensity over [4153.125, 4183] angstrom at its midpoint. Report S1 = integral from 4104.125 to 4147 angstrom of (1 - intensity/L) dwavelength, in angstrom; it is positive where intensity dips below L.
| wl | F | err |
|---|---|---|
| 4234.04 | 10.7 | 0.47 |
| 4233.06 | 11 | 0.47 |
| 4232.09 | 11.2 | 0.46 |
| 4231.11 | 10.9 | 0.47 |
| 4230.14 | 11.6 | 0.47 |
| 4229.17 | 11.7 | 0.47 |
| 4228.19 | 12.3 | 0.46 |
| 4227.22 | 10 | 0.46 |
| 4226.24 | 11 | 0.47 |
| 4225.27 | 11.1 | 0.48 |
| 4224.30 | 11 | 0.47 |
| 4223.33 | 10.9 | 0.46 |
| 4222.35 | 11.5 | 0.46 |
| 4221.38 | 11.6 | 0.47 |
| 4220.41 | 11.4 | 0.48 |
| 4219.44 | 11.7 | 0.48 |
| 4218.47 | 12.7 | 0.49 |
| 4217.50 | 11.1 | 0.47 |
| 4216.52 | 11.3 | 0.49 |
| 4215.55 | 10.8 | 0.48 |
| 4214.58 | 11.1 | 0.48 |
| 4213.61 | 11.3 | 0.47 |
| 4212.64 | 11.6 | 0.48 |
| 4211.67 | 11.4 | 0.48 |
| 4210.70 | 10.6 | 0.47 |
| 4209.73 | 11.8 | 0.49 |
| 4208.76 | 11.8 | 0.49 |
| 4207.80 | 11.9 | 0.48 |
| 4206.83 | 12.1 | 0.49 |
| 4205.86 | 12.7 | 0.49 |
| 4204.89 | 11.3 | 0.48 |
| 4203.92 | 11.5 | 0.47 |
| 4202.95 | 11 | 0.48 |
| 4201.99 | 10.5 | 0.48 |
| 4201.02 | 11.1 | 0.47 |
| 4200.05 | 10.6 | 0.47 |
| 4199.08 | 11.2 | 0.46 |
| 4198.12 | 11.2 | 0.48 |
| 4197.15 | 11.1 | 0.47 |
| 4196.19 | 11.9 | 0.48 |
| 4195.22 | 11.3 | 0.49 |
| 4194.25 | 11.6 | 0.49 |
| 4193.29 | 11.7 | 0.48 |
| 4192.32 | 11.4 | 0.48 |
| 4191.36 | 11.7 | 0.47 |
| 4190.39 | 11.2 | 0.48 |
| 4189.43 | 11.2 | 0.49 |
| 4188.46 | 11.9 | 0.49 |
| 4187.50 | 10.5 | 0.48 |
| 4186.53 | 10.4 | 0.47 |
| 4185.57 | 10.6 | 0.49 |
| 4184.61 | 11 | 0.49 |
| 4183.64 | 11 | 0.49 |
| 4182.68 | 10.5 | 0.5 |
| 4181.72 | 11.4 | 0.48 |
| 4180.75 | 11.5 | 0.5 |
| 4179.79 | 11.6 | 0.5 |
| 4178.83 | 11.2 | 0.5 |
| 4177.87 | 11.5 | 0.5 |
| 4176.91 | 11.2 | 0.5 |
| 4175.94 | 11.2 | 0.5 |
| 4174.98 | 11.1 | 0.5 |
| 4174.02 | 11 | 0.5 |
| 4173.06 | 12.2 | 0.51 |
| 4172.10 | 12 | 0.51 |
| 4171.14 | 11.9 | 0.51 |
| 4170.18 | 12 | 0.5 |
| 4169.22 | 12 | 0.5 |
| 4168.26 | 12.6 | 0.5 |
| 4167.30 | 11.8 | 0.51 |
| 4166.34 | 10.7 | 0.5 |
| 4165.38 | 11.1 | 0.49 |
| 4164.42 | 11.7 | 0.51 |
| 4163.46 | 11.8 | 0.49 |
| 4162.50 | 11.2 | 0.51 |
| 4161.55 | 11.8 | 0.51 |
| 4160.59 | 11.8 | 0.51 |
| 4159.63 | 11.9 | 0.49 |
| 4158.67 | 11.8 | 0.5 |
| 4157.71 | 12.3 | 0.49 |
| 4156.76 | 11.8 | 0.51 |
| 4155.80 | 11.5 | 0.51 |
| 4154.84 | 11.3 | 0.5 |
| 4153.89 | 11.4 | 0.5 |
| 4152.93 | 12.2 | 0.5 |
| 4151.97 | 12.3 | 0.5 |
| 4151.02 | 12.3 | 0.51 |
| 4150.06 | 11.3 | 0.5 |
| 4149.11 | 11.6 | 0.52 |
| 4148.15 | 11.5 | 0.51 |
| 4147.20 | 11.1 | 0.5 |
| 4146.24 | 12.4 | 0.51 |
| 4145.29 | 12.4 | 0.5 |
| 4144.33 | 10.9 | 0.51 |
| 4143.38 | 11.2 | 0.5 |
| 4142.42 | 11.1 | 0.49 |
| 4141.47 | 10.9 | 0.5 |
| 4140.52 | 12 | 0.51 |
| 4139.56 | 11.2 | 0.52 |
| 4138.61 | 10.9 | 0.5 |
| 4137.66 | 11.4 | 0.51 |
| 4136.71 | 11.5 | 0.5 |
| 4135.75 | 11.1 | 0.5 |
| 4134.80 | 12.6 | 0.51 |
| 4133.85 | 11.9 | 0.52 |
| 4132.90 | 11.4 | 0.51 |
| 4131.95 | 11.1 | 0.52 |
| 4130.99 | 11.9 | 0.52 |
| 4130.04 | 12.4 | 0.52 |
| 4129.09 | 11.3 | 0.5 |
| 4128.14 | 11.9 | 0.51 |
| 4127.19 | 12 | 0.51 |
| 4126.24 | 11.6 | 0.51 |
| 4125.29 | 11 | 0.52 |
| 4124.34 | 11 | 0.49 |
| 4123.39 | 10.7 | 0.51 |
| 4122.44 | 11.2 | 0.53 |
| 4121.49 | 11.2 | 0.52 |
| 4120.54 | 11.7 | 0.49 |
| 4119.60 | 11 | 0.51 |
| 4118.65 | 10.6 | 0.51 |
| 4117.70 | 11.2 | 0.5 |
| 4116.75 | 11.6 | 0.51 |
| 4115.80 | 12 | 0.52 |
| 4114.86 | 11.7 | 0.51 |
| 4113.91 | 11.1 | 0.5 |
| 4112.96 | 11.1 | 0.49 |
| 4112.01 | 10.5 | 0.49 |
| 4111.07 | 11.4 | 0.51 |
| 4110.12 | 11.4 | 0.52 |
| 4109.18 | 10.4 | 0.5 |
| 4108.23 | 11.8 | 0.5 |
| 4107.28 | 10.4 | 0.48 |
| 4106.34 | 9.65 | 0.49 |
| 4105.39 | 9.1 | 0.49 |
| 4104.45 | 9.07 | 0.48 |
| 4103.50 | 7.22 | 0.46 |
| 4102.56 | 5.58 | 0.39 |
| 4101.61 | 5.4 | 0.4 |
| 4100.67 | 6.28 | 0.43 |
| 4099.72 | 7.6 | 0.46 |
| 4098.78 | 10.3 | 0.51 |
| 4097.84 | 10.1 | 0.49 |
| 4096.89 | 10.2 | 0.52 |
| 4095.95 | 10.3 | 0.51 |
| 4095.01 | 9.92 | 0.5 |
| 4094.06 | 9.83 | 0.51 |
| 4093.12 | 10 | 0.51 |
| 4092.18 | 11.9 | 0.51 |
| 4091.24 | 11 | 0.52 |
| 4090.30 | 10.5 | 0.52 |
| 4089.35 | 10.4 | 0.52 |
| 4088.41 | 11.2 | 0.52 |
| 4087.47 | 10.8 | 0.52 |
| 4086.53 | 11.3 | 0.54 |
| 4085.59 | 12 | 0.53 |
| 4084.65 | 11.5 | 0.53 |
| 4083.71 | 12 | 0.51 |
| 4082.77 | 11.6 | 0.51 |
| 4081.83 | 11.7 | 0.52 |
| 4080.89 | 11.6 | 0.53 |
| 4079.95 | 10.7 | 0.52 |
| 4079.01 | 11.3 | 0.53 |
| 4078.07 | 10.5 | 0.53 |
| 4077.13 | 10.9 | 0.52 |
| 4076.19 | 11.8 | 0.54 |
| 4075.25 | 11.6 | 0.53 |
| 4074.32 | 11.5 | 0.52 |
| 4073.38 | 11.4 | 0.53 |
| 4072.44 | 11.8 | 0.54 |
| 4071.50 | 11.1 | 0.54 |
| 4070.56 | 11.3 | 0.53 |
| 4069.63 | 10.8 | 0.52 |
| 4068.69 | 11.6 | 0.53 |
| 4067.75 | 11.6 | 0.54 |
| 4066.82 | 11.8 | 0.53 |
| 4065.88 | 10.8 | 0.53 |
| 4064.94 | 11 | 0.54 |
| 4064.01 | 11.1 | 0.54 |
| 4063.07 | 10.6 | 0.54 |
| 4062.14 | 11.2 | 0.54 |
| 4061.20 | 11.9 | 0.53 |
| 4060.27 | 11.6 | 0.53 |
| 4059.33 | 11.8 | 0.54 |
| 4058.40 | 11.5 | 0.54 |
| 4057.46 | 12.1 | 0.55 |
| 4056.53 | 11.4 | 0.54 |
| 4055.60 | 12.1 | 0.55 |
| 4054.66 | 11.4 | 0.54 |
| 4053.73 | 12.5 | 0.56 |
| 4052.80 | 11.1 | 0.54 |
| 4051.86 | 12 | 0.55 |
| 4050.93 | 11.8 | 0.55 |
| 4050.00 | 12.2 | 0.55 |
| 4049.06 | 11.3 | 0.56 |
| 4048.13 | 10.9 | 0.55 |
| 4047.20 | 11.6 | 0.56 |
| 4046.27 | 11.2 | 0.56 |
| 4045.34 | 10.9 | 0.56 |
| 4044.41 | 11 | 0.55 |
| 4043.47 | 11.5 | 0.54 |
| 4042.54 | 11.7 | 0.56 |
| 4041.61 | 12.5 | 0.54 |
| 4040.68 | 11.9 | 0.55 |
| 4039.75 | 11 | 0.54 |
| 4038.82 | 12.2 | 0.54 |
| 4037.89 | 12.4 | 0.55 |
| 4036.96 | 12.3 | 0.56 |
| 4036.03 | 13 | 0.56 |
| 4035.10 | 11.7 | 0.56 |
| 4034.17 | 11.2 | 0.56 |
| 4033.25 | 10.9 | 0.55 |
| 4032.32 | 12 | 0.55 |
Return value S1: 0.1 angstrom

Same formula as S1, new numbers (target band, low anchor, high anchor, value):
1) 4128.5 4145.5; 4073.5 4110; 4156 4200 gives -1.0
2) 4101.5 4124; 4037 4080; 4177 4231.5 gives 2.1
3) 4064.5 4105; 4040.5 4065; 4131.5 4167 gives 3.8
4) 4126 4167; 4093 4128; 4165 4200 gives -3.2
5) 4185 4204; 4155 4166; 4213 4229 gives 0.5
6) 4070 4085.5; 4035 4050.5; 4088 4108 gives -1.8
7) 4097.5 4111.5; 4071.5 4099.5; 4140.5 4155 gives 2.7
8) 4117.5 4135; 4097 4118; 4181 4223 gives -2.4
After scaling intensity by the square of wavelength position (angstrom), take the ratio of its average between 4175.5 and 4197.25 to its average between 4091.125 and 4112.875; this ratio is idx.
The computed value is 1.2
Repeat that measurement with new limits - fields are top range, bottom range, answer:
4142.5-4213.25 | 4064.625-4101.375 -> 1.11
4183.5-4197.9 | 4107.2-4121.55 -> 1.04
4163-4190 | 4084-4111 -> 1.20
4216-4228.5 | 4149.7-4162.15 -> 0.99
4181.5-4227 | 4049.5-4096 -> 1.06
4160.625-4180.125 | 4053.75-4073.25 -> 1.07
